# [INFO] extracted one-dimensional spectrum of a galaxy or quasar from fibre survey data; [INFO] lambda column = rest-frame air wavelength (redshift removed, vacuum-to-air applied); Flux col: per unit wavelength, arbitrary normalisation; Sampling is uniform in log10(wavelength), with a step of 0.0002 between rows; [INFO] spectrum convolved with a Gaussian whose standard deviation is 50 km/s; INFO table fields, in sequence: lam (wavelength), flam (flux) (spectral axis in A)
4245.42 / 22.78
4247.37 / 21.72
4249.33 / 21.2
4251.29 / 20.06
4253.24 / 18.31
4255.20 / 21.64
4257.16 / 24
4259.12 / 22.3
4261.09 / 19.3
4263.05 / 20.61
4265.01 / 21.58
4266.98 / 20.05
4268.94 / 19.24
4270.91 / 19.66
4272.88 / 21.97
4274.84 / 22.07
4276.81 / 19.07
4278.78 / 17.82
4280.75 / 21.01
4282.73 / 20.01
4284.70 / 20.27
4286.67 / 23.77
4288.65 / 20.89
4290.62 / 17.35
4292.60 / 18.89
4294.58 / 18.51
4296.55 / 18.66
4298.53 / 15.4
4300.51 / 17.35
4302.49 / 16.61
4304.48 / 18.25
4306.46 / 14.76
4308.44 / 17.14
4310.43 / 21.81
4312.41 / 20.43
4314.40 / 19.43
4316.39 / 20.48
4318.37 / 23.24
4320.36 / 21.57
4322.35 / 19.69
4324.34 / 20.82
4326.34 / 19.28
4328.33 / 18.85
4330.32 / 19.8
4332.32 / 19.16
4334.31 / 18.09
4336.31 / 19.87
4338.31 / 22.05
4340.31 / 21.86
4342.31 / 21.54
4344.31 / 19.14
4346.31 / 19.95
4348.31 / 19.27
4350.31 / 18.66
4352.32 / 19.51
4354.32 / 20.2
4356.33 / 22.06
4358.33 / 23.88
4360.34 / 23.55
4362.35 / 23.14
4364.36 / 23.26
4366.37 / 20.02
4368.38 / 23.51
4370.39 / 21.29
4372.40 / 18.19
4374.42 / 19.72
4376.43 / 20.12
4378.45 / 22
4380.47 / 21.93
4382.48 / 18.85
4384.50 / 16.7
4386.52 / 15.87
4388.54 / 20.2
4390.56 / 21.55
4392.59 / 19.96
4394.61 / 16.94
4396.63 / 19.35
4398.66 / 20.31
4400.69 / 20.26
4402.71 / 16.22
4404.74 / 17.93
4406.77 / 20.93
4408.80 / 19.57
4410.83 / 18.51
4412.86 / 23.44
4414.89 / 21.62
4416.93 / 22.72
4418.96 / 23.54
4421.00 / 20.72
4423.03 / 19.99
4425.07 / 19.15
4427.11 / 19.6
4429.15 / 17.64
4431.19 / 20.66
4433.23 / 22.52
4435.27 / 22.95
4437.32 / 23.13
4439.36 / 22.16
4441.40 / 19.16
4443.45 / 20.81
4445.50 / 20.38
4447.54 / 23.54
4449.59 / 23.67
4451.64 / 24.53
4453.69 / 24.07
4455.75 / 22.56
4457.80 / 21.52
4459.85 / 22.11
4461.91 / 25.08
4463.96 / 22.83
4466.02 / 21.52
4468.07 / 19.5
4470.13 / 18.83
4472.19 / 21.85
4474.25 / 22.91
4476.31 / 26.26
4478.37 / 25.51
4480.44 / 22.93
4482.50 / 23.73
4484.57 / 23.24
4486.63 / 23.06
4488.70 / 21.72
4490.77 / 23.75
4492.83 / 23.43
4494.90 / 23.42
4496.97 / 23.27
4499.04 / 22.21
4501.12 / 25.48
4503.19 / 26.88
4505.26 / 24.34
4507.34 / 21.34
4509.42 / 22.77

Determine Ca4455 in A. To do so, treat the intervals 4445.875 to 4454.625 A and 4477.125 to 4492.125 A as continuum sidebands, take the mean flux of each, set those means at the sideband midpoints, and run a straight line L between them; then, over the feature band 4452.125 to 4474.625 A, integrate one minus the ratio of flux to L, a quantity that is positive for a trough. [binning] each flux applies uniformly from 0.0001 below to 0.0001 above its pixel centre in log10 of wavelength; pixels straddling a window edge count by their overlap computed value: 1.4 A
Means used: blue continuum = 23.7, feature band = 22.1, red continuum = 23.5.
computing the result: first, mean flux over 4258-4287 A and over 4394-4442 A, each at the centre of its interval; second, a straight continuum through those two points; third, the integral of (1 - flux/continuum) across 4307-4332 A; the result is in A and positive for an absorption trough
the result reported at 0.5 A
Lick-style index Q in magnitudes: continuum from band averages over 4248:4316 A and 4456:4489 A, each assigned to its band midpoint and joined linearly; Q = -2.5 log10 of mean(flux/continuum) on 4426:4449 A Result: 0.05 mag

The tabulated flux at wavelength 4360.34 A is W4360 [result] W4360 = 23.55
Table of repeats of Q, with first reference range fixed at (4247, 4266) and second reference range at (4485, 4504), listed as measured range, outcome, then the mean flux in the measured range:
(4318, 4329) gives 0.07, 20.5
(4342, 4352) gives 0.13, 19.6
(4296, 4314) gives 0.21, 17.9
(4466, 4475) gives 0.13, 20.8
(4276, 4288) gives 0.05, 20.3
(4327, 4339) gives 0.12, 19.6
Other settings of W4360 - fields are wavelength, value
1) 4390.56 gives 21.55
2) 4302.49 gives 16.61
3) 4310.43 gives 21.81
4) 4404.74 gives 17.93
